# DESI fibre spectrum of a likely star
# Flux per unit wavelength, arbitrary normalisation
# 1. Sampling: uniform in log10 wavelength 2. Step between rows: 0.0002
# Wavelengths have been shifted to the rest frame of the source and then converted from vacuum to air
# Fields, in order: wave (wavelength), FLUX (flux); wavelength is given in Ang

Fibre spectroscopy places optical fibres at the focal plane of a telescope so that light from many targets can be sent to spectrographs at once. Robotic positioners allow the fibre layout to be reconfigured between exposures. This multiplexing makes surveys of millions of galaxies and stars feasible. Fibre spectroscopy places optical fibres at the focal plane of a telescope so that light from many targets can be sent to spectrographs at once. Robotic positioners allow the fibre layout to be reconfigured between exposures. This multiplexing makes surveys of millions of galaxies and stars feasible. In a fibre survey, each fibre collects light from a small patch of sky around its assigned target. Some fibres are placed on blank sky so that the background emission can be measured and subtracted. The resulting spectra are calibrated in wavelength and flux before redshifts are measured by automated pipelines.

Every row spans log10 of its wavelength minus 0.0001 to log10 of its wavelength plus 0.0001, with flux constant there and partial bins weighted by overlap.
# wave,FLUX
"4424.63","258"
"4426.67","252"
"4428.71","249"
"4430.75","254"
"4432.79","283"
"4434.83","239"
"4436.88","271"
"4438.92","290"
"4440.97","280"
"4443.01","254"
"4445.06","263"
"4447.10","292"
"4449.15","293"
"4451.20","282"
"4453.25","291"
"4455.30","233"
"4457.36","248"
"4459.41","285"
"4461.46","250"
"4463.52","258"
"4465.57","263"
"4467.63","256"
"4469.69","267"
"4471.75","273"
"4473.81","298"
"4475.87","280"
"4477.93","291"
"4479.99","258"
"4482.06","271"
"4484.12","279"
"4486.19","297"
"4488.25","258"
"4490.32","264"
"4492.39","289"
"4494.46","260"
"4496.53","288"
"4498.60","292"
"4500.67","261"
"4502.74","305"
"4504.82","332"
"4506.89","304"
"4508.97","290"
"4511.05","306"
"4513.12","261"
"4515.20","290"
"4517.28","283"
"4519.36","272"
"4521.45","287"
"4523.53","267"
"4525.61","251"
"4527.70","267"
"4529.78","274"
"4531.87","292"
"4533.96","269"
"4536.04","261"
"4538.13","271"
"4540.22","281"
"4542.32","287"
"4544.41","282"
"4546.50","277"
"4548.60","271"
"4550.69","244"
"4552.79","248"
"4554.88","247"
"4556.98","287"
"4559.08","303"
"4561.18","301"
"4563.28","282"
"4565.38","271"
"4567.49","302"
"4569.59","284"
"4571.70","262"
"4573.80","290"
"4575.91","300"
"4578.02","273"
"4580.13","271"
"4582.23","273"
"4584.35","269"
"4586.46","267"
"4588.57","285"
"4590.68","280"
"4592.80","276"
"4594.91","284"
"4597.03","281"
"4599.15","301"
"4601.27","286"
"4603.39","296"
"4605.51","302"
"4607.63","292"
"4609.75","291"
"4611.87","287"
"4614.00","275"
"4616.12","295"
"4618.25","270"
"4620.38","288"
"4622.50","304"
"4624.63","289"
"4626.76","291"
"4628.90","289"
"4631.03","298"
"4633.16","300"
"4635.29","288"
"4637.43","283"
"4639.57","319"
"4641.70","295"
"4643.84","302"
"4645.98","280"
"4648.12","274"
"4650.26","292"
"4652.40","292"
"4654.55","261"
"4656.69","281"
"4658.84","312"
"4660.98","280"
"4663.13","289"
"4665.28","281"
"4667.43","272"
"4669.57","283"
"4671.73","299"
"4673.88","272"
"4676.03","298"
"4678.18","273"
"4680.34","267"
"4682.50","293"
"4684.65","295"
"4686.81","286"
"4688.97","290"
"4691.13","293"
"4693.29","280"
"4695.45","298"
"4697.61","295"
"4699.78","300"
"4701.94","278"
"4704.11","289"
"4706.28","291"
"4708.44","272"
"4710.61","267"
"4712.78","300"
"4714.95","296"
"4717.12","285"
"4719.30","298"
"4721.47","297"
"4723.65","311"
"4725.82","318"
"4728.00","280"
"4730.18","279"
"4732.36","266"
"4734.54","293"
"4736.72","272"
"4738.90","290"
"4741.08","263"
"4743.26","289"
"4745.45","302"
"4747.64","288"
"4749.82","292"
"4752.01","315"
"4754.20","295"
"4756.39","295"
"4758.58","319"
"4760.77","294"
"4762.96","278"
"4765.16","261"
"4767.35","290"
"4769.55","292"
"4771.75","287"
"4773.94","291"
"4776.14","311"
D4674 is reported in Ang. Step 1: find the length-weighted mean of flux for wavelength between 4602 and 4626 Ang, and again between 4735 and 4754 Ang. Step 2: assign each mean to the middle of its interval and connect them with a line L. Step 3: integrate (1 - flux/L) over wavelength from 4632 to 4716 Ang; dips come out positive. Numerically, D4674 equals 0.6 Ang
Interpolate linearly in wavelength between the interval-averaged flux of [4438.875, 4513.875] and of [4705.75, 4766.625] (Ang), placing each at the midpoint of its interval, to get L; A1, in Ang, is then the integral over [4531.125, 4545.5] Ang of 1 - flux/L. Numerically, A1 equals 0.15 Ang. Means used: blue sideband 277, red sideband 290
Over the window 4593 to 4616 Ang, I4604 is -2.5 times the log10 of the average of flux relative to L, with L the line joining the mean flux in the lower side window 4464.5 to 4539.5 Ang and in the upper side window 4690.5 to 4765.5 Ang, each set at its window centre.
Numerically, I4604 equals -0.021 mag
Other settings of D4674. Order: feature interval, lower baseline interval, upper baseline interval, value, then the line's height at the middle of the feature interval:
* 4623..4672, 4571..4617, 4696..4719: -0.6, 286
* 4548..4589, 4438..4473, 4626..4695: 0.5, 280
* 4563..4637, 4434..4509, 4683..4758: -0.6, 283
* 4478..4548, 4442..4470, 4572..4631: -1.5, 274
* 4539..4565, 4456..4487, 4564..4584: 0.2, 278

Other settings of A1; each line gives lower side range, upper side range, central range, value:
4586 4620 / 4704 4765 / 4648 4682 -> 0.5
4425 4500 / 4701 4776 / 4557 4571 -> -0.6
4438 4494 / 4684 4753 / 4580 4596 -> 0.3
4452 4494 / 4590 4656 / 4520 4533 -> 0.2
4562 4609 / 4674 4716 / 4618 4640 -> -0.6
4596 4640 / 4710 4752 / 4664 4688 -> 0.6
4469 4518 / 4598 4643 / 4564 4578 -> 0.2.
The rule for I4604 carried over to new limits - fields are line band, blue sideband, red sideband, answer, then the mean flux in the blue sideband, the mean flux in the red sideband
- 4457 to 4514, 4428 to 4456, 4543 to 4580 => -0.02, 270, 278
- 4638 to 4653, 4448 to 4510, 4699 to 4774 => -0.03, 277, 289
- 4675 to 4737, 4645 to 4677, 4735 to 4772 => -0.01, 284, 290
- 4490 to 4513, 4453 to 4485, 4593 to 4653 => -0.06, 268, 291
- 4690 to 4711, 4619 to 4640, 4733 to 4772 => 0.02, 294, 290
